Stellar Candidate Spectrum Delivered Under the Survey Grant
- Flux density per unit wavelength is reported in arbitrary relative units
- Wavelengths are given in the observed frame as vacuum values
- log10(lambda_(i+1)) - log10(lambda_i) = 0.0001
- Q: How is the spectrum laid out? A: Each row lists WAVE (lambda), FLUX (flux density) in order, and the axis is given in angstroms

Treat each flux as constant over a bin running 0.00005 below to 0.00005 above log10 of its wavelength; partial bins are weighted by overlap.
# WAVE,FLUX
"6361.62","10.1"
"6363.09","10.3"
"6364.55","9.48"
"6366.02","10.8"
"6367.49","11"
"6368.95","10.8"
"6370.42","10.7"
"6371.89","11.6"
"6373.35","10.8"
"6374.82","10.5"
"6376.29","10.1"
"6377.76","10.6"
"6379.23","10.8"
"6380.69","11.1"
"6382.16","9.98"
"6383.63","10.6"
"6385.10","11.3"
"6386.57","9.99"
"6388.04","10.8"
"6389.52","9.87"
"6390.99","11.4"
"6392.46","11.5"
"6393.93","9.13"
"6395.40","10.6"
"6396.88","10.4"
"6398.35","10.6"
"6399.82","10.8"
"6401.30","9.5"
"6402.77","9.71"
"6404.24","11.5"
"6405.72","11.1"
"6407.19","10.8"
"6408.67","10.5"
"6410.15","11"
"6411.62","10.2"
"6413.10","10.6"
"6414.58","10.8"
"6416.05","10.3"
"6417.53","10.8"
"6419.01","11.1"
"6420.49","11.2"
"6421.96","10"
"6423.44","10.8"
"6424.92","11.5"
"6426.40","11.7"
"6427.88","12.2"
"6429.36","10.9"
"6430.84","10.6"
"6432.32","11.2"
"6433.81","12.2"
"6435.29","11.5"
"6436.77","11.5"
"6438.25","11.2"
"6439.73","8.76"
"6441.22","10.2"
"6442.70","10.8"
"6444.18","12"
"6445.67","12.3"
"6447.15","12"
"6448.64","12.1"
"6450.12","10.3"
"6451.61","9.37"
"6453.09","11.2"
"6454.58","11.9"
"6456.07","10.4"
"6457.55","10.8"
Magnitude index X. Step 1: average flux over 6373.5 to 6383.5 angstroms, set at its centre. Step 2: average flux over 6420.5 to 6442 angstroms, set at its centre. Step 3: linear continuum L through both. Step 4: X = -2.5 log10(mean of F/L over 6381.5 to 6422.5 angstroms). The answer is 0.02 mag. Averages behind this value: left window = 10.5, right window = 11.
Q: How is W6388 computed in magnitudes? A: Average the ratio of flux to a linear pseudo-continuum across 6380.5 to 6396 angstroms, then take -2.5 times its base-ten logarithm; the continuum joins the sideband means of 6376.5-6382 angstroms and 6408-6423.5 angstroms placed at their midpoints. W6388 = 0.01 mag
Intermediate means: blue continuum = 10.7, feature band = 10.6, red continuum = 10.7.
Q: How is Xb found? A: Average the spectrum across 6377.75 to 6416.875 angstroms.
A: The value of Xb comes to 10.6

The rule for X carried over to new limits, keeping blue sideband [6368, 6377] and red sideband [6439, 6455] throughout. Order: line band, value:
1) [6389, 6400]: 0.03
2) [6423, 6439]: -0.05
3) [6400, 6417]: 0.03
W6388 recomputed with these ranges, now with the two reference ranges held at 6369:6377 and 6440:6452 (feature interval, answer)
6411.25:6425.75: 0.02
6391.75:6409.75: 0.04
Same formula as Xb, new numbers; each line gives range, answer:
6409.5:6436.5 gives 11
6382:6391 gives 10.5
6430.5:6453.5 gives 11.1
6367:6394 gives 10.7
